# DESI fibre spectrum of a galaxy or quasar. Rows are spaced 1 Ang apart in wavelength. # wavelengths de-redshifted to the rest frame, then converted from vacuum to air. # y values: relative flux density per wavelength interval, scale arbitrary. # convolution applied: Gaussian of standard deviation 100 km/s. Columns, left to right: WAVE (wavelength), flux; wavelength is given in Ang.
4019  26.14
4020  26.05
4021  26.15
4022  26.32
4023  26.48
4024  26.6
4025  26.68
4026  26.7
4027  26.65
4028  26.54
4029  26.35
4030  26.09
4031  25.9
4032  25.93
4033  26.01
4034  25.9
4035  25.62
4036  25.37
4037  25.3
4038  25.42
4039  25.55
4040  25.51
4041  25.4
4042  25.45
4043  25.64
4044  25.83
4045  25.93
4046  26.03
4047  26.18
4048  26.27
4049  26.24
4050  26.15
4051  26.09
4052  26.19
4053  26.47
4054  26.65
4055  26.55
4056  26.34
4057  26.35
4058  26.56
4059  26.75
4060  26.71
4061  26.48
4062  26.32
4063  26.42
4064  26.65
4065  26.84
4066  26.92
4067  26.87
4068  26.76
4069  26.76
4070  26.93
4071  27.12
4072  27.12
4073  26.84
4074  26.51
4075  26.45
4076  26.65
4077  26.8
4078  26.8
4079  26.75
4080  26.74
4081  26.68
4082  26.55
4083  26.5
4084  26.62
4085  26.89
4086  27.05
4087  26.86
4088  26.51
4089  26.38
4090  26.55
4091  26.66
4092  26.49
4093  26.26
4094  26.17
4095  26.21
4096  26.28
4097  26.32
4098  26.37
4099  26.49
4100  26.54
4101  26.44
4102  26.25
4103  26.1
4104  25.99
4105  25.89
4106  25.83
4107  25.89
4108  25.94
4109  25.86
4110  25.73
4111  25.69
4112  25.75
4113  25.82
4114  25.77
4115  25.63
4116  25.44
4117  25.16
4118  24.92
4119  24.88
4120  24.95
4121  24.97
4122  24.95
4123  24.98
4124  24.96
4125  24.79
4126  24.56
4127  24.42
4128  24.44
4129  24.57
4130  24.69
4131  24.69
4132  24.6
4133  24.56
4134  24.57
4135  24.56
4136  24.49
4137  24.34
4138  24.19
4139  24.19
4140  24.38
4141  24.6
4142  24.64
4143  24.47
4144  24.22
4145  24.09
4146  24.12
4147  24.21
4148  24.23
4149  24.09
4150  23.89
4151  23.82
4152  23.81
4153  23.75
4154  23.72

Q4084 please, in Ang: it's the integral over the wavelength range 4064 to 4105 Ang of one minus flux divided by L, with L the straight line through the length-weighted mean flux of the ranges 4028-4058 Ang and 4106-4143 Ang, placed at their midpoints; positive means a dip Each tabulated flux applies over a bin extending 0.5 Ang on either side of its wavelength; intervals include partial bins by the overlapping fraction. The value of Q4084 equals -1.8 Ang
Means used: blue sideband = 26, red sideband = 25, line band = 26.6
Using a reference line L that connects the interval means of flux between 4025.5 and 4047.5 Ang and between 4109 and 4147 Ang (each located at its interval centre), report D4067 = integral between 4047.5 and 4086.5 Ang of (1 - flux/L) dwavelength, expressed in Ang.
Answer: -1.7 Ang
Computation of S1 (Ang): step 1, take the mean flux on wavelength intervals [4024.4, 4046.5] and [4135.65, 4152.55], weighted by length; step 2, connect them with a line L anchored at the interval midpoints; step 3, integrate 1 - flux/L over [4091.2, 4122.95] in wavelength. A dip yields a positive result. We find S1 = -1.33 Ang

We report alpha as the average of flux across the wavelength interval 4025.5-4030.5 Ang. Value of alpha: 26.5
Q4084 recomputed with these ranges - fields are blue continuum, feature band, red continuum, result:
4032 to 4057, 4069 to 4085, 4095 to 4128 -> -0.6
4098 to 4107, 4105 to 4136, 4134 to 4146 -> 0.2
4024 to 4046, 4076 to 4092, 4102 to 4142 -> -0.8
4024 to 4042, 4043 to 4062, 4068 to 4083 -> 0.0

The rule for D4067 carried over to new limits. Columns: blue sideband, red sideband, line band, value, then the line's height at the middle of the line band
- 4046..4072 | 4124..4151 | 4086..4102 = -0.54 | 25.6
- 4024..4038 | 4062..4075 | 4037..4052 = 0.28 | 26.3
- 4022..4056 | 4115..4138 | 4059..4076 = -0.73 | 25.6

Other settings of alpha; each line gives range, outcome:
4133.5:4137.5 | 24.5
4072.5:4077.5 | 26.6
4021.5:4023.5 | 26.4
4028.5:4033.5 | 26.1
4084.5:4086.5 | 27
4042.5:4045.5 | 25.8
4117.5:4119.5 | 24.9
